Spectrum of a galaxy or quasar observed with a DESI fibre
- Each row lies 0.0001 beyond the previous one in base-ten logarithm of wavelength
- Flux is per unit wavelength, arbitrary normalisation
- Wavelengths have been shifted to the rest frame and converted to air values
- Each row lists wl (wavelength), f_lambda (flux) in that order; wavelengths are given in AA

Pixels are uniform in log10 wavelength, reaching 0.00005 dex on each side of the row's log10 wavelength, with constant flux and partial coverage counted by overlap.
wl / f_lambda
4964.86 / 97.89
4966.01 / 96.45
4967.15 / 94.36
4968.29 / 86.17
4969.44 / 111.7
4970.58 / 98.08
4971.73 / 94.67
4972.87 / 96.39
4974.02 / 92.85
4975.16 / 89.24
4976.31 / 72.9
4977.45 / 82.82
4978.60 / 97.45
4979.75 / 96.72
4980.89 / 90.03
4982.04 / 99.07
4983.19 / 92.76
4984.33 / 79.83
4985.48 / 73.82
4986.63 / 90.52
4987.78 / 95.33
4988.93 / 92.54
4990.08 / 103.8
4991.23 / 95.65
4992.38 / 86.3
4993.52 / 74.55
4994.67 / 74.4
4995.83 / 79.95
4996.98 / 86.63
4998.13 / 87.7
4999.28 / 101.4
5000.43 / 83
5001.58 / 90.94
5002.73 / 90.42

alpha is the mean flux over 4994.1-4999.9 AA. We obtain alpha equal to 85.9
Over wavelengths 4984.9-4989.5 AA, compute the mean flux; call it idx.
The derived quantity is 87.9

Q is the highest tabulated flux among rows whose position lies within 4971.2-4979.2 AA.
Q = 97.45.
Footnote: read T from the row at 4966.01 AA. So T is 96.45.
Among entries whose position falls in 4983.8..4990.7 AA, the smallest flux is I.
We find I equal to 73.82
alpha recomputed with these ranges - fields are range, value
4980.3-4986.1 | 87.2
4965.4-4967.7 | 95.3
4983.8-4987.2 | 81.3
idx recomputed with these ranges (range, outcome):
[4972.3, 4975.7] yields 92.9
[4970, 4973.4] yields 96.5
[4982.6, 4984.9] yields 86.6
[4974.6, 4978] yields 81.7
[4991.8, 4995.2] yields 78.7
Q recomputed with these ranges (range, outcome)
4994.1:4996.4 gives 79.95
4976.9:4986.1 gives 99.07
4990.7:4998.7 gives 95.65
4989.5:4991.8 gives 103.8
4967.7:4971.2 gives 111.7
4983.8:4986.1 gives 79.83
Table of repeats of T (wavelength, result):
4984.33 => 79.83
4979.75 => 96.72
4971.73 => 94.67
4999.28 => 101.4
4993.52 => 74.55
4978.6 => 97.45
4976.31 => 72.9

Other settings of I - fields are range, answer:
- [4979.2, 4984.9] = 79.83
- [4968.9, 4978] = 72.9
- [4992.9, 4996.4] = 74.4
